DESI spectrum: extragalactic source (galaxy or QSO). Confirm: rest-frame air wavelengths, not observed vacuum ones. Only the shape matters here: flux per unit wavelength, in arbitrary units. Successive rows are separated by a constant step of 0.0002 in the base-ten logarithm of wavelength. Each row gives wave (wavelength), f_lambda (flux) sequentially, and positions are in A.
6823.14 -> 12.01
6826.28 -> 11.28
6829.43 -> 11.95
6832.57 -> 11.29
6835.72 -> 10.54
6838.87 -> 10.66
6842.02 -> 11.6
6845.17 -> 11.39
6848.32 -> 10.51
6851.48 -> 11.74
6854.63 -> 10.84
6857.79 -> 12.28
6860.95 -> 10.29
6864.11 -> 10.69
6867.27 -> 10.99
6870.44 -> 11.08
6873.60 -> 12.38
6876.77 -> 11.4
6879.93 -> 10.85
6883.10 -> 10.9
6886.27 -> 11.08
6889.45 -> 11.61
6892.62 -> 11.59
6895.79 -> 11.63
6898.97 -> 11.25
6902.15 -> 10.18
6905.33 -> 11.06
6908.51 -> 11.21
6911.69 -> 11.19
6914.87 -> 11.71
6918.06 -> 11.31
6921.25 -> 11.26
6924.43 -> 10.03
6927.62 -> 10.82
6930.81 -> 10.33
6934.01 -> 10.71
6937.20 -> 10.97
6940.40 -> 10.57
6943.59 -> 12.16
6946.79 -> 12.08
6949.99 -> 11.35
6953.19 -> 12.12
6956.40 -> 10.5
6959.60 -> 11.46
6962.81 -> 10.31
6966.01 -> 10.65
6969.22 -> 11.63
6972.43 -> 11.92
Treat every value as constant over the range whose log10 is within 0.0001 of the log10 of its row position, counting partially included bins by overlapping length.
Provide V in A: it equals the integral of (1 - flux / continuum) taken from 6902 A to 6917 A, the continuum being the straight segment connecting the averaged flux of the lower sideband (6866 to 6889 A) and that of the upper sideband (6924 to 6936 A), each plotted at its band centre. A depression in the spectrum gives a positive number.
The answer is -0.5 A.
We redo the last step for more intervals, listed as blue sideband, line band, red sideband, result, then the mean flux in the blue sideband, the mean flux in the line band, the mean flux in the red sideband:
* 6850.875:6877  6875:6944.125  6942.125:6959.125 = 2.3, 11.3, 11.1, 11.6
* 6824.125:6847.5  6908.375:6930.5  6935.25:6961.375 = 0.6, 11.2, 11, 11.4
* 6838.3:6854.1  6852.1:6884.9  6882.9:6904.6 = 0.0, 11.2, 11.2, 11.2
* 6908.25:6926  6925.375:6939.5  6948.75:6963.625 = 0.6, 11.1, 10.7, 11.2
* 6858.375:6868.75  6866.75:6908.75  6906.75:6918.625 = -0.6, 10.8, 11.2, 11.4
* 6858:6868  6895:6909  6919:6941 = -0.3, 10.9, 11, 10.7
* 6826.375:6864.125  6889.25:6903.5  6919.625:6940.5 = -0.5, 11.2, 11.2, 10.7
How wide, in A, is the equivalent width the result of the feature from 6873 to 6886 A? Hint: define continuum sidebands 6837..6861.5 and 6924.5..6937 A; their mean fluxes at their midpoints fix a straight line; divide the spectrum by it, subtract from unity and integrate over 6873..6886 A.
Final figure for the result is -0.4 A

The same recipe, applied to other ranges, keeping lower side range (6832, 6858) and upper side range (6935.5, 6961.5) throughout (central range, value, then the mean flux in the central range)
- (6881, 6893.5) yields 0.0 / 11.3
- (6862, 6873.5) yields 0.1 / 11.1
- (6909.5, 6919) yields -0.1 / 11.4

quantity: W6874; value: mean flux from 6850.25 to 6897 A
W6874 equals 11.3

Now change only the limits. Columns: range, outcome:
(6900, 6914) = 11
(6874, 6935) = 11.1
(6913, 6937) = 10.9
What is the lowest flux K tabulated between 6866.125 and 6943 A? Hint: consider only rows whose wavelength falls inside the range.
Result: 10.03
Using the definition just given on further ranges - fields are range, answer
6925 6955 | 10.33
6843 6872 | 10.29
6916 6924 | 11.26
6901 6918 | 10.18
